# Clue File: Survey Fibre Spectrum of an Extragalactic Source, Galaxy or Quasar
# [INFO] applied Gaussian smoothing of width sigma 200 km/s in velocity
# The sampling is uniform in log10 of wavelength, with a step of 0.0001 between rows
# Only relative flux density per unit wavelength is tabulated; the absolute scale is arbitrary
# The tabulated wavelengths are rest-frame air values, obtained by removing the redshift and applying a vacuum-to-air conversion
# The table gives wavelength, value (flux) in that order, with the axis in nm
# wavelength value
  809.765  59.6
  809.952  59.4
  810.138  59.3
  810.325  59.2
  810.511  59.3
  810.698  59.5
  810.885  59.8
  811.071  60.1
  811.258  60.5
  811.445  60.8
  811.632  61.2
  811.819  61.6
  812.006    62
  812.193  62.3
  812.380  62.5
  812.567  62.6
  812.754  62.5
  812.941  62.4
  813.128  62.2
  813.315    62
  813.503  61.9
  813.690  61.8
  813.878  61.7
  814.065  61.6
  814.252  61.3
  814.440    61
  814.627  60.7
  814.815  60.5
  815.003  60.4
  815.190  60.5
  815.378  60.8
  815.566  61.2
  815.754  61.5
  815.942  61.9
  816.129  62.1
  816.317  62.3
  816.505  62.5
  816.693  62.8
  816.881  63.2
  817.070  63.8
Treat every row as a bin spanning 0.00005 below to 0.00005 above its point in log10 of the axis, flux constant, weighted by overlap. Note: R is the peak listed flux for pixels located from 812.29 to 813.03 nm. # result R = 62.6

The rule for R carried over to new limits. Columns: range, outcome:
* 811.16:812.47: 62.5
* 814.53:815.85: 61.5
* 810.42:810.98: 59.8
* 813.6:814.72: 61.8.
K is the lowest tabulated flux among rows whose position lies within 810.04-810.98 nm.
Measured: 59.2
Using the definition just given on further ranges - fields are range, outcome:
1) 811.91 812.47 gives 62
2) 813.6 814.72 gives 60.7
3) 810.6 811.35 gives 59.5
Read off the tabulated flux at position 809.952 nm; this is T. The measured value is 59.4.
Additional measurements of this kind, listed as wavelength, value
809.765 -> 59.6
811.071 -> 60.1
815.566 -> 61.2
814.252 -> 61.3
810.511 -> 59.3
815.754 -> 61.5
